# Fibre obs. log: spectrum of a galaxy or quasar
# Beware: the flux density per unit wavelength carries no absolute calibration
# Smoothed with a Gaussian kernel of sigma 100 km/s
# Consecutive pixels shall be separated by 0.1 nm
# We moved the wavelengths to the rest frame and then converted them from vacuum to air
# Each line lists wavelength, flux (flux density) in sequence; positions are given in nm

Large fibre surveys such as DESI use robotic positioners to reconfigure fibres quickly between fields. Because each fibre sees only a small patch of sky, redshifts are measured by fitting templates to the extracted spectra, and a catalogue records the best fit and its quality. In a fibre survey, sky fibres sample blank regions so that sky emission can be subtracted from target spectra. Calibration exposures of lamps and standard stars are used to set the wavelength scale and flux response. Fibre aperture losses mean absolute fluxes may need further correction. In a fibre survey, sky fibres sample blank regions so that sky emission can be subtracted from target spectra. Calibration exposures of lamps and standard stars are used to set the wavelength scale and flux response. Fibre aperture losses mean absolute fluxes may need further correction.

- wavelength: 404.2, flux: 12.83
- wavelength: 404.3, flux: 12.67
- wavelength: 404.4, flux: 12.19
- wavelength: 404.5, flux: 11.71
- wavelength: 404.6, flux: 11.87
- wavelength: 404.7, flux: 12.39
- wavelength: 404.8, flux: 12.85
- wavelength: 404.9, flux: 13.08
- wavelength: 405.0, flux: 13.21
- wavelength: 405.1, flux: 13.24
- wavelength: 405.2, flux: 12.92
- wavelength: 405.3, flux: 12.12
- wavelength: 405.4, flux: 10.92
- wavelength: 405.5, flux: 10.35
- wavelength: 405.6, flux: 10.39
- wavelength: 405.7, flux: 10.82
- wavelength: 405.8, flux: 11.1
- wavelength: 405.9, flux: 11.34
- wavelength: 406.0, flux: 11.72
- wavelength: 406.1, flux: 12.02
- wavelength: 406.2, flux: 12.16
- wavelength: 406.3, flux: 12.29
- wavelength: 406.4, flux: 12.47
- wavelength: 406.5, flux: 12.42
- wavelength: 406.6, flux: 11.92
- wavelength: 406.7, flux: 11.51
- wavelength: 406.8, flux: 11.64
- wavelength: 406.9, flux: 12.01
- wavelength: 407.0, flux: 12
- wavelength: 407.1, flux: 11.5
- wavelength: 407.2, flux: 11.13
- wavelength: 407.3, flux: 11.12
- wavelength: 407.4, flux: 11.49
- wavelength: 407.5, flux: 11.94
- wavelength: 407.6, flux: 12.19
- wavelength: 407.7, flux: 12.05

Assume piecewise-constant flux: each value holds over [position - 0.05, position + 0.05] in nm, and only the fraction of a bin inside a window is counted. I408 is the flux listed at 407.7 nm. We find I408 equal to 12.05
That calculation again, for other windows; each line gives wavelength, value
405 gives 13.21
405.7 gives 10.82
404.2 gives 12.83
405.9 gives 11.34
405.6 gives 10.39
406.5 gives 12.42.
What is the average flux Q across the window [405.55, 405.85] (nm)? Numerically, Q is 10.8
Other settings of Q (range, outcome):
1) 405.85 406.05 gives 11.5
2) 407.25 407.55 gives 11.5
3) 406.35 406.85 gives 12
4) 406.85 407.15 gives 11.8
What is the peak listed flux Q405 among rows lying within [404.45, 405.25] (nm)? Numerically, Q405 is 13.24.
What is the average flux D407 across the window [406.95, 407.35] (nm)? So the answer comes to 11.4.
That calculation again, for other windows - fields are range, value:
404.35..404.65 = 11.9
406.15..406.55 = 12.3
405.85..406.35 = 11.9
